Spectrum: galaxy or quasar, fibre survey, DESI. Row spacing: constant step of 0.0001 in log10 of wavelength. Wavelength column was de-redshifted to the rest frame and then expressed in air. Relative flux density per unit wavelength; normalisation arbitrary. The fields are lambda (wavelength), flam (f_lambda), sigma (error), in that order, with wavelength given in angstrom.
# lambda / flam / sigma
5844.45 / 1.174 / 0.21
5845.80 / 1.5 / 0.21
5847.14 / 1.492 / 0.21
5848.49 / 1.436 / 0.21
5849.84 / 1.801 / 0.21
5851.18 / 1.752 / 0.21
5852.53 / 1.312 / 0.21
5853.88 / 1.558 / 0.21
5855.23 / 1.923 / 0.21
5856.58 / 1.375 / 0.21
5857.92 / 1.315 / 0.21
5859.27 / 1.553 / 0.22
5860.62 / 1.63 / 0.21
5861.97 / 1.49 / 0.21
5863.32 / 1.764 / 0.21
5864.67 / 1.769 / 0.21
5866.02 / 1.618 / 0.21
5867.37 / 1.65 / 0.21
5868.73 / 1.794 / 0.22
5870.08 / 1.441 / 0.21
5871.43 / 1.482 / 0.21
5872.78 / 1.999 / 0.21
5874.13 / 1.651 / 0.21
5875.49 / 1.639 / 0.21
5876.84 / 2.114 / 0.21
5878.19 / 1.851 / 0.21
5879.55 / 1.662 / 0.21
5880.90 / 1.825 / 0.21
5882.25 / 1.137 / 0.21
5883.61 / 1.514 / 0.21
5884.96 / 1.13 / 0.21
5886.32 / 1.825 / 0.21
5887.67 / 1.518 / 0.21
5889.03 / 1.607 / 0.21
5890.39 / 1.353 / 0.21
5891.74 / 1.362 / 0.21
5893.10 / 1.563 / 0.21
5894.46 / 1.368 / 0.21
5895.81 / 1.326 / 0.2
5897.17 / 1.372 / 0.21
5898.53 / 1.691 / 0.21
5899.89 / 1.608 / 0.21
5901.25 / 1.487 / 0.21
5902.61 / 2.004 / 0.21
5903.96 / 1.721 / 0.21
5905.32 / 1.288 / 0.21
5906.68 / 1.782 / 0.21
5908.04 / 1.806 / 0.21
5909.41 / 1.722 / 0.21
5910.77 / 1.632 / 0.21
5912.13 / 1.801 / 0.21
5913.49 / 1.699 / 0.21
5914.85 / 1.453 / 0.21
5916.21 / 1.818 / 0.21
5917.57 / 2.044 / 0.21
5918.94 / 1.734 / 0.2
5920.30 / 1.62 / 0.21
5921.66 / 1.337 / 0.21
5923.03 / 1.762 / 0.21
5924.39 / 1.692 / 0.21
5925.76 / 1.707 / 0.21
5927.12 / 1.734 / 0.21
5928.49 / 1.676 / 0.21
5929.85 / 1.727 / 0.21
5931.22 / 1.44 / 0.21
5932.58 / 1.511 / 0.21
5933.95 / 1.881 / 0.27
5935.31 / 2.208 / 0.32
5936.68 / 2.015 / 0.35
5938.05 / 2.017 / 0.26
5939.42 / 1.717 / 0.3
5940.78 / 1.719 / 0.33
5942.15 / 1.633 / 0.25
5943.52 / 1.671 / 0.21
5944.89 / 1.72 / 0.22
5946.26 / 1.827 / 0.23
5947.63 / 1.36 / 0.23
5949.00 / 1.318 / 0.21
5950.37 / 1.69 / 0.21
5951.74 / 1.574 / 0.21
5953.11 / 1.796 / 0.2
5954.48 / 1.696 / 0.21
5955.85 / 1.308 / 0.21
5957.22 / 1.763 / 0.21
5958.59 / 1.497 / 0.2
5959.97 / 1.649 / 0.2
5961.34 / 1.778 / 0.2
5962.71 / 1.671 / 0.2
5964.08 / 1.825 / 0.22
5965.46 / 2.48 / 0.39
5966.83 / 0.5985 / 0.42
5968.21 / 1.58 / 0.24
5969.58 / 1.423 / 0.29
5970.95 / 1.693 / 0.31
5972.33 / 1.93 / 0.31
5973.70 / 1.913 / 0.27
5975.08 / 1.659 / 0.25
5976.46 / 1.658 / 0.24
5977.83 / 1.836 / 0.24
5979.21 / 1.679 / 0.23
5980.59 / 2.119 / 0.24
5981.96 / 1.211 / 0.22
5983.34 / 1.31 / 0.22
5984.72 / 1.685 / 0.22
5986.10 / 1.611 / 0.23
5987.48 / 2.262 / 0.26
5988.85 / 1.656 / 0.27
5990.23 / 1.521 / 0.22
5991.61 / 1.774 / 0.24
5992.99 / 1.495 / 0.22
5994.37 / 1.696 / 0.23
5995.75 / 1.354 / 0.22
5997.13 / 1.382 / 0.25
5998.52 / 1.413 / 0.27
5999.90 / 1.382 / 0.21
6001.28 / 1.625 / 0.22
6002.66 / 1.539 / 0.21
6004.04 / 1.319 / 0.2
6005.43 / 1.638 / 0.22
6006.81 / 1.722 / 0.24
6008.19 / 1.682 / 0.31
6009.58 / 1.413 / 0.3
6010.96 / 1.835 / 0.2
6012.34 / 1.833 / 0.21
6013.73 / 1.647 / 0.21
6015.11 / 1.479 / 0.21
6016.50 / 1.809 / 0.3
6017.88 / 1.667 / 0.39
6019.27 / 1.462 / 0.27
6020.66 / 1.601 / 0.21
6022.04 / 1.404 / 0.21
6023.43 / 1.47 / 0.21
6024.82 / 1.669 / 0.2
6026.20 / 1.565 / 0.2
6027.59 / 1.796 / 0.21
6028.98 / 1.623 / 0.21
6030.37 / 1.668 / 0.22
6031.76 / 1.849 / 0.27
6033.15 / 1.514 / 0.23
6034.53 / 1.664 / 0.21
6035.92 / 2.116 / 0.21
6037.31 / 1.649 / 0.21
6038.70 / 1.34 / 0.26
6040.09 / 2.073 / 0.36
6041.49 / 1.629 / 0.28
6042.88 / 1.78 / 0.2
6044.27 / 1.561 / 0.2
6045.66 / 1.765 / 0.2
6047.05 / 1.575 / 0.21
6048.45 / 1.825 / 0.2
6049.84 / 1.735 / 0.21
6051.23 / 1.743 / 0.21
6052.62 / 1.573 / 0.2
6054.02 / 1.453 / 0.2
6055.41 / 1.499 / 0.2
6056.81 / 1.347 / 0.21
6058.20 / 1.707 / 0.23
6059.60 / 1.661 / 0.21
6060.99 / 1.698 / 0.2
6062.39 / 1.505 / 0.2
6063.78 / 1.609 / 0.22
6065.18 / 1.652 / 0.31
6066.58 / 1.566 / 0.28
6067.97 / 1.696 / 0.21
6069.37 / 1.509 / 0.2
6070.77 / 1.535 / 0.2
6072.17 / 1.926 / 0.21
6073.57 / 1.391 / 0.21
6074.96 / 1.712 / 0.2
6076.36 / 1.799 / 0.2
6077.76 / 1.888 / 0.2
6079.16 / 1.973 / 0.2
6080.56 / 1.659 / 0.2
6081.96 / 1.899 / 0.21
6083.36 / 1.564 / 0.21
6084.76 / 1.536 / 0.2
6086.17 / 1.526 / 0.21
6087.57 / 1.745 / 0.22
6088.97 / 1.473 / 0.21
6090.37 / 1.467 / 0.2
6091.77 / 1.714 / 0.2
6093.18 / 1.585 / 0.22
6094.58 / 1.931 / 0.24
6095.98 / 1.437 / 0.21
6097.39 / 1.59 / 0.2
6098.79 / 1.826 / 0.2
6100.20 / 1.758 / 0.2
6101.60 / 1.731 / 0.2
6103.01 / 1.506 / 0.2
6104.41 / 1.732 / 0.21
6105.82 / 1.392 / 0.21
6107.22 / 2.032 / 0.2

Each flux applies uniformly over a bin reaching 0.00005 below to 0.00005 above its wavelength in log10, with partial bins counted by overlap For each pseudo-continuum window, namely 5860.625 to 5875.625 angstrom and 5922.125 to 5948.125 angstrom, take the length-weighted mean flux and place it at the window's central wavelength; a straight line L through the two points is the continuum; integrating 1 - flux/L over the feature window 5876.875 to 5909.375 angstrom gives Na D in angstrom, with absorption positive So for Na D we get 2.3 angstrom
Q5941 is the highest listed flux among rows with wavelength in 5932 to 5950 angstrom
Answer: 2.208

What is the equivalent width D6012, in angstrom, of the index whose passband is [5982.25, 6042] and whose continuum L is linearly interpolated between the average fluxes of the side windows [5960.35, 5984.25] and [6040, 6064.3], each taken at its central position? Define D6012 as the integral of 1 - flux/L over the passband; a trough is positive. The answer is 1.2 angstrom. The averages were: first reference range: 1.67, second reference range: 1.64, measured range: 1.62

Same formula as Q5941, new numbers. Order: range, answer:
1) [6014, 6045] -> 2.116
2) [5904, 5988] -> 2.48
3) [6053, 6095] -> 1.973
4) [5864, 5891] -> 2.114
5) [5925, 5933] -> 1.734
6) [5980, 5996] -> 2.262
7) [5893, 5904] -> 2.004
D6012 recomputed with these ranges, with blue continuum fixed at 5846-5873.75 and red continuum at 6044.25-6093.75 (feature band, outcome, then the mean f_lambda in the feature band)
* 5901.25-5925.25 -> -1.2 angstrom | 1.69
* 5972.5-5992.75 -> -1.0 angstrom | 1.71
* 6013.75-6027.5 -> 0.4 angstrom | 1.58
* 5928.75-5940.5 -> -1.4 angstrom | 1.81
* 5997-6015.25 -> 0.7 angstrom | 1.57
